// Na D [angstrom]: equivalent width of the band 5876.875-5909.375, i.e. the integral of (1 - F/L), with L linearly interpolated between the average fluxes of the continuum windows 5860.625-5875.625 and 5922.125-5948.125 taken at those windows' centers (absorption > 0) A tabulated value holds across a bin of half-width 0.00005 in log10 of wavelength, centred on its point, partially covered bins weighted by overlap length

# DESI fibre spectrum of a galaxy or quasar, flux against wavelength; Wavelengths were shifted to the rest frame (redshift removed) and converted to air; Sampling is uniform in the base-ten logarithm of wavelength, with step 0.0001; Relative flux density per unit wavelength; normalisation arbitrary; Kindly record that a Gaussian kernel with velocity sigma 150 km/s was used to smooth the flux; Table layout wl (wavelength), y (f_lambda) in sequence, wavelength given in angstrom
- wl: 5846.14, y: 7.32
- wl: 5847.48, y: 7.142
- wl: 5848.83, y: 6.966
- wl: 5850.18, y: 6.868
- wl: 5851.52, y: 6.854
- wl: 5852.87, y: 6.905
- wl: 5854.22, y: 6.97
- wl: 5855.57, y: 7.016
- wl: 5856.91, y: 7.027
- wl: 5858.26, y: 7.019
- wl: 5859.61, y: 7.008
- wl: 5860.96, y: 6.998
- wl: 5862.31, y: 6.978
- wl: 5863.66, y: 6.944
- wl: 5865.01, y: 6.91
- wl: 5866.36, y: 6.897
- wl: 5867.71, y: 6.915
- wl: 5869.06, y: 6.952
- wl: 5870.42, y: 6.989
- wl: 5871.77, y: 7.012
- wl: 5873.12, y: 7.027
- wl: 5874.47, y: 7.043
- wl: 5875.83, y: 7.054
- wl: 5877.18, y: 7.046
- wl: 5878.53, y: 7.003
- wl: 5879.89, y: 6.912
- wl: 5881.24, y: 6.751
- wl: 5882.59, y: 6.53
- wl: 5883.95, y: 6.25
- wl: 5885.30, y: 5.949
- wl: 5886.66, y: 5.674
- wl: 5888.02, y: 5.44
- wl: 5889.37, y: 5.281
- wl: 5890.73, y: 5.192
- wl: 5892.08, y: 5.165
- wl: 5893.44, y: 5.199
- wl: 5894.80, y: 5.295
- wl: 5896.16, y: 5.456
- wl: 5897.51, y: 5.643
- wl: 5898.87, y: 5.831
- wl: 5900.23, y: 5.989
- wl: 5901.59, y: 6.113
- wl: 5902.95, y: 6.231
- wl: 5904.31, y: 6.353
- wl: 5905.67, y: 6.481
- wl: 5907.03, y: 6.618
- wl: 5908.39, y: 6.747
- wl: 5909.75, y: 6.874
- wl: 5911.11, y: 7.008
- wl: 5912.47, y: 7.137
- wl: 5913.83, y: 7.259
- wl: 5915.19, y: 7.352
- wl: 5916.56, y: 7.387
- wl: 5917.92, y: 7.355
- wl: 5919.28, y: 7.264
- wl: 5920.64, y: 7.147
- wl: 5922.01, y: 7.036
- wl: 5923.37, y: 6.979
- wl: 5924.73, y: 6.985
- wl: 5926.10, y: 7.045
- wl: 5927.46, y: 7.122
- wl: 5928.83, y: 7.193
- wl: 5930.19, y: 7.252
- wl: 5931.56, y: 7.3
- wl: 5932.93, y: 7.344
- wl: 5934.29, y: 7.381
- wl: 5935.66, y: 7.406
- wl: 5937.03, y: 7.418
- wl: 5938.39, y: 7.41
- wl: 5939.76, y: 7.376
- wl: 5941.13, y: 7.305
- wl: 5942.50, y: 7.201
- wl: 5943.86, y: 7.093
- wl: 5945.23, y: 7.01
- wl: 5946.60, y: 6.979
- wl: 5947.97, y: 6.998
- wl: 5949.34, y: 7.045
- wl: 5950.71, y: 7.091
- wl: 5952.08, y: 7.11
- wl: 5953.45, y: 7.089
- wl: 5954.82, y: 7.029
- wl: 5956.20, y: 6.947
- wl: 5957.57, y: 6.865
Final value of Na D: 4.66 angstrom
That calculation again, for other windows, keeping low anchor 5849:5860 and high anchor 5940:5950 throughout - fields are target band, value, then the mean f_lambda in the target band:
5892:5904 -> 2.26 angstrom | 5.7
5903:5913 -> 0.48 angstrom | 6.71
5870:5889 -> 1.10 angstrom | 6.59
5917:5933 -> -0.21 angstrom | 7.17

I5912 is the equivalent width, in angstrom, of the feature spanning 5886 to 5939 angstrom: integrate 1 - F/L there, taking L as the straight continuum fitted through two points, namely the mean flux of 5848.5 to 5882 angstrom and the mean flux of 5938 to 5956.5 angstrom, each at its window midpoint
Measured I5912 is 3.4 angstrom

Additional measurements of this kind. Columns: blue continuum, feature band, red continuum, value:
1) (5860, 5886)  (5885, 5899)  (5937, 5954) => 3.0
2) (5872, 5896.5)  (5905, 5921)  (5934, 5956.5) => -1.0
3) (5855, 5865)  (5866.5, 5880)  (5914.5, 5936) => 0.1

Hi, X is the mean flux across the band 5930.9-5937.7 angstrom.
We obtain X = 7.37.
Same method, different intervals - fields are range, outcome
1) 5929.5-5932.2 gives 7.28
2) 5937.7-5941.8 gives 7.37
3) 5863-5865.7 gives 6.93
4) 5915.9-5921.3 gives 7.3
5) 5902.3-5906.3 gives 6.35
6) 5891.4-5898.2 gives 5.36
